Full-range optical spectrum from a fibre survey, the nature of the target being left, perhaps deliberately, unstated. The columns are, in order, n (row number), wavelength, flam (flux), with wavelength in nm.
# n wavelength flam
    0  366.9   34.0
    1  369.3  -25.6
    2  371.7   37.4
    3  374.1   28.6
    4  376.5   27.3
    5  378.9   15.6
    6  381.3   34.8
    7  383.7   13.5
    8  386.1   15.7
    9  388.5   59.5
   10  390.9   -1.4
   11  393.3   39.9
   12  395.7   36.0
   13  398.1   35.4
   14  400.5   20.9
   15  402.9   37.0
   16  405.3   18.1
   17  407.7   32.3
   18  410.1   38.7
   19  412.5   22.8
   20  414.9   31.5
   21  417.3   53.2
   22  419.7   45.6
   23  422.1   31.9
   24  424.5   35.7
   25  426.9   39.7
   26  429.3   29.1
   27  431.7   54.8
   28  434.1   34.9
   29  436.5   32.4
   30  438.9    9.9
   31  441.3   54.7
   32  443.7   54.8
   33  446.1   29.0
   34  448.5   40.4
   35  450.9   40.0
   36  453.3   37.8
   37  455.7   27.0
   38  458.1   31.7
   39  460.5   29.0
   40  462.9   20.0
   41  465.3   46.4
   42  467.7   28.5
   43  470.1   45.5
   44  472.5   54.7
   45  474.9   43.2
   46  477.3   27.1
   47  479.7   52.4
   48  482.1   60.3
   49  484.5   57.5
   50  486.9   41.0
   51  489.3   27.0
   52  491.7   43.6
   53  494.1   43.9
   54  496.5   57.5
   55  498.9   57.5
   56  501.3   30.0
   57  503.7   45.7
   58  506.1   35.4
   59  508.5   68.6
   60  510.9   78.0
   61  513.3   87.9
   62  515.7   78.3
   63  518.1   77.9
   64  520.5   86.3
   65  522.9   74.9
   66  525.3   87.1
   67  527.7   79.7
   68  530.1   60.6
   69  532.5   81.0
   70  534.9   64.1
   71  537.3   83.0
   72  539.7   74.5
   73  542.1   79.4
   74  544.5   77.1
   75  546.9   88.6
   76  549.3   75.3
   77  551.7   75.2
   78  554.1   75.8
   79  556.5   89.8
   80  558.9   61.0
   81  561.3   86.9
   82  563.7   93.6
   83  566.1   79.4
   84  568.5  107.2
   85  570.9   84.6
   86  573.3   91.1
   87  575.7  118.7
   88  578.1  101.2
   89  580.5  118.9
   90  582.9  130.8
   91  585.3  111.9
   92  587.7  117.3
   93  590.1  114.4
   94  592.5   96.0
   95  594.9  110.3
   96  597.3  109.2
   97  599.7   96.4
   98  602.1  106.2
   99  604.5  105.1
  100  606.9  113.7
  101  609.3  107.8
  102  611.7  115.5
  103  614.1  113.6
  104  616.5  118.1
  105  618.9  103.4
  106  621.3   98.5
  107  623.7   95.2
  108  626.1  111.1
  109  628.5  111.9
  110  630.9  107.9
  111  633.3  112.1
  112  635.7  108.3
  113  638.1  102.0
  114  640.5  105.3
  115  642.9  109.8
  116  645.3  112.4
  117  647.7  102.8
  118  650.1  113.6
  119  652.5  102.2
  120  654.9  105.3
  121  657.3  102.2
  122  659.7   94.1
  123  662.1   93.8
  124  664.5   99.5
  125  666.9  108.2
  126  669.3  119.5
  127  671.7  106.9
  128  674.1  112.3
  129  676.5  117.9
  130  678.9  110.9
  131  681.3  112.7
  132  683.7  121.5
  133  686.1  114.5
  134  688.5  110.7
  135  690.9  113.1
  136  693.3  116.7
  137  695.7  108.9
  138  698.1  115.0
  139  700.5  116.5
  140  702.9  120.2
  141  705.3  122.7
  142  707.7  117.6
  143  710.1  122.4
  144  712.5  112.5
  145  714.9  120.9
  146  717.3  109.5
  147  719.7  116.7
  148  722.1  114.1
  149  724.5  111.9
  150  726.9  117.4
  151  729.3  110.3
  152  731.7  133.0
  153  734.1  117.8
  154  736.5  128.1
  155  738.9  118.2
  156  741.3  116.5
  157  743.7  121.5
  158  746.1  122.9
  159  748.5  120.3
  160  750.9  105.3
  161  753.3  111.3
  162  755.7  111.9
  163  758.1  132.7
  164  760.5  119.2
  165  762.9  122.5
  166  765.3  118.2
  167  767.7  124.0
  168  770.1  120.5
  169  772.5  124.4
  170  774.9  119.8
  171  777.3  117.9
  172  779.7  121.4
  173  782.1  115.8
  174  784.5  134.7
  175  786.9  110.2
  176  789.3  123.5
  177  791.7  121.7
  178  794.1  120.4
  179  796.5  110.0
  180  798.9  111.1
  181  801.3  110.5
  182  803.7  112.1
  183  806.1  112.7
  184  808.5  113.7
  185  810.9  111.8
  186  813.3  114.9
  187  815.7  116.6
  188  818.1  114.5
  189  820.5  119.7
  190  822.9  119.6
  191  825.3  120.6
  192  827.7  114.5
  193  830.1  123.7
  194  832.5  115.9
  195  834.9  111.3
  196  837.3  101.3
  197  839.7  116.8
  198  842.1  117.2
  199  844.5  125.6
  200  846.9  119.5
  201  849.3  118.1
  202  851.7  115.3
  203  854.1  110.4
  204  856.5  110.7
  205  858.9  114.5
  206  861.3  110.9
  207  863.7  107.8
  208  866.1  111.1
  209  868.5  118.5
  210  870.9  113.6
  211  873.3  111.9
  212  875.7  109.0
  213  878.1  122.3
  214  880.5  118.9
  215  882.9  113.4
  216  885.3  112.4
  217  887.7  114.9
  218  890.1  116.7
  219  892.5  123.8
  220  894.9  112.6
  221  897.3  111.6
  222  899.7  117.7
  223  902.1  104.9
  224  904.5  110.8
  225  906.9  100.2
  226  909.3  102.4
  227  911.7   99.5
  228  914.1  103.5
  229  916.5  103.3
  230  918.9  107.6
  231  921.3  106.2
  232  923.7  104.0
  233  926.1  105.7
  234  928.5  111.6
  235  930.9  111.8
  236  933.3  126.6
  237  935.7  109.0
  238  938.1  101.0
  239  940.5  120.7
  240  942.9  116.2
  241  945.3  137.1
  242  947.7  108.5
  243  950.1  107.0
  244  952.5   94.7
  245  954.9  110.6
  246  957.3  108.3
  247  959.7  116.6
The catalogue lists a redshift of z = 0.28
